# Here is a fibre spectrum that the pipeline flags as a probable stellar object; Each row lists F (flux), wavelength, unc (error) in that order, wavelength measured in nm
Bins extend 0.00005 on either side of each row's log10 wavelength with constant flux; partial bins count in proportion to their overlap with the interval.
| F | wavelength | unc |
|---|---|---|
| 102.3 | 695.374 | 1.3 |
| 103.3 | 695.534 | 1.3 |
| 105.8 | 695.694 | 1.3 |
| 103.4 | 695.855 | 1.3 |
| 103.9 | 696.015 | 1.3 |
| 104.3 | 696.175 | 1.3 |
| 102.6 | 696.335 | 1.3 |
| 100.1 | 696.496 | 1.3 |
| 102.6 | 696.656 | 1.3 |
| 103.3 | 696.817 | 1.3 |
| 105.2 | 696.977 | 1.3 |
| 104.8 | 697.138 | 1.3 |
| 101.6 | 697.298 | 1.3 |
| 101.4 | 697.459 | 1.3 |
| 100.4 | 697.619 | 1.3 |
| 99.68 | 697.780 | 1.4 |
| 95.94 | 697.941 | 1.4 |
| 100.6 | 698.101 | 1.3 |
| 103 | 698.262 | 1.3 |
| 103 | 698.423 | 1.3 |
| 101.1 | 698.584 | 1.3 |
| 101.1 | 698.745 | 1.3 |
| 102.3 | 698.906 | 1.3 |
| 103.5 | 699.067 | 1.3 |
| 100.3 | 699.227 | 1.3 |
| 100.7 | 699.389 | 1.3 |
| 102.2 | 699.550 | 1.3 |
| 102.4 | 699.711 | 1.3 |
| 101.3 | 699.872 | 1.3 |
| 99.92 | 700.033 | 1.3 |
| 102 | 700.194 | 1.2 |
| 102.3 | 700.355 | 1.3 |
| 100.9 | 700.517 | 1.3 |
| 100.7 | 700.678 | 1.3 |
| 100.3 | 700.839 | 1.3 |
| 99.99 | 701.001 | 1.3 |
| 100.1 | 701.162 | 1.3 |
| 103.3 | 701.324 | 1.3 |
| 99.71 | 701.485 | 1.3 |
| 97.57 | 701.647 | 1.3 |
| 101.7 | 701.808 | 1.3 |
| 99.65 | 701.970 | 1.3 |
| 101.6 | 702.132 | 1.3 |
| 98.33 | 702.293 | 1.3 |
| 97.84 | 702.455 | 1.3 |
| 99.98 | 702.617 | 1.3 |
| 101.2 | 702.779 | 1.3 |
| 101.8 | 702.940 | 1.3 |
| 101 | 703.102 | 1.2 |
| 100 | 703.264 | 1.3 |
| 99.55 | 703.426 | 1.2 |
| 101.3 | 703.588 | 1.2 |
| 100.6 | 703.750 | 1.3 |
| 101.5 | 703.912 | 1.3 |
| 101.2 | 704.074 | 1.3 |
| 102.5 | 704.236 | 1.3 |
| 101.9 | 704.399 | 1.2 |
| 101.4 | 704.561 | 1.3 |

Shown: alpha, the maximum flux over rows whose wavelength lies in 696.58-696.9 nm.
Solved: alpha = 103.3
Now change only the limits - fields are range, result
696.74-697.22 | 105.2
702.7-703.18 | 101.8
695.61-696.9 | 105.8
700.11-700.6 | 102.3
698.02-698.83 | 103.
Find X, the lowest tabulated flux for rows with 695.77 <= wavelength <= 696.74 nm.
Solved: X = 100.1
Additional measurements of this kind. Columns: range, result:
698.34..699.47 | 100.3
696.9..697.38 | 101.6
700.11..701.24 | 99.99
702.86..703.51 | 99.55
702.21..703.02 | 97.84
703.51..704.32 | 100.6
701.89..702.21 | 99.65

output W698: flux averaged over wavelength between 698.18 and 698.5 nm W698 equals 103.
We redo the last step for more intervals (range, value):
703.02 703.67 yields 100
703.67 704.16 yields 101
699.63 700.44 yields 102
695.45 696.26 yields 104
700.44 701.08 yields 100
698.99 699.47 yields 101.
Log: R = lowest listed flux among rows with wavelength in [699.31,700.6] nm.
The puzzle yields 99.92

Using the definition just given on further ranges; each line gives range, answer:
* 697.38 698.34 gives 95.94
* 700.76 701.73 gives 97.57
